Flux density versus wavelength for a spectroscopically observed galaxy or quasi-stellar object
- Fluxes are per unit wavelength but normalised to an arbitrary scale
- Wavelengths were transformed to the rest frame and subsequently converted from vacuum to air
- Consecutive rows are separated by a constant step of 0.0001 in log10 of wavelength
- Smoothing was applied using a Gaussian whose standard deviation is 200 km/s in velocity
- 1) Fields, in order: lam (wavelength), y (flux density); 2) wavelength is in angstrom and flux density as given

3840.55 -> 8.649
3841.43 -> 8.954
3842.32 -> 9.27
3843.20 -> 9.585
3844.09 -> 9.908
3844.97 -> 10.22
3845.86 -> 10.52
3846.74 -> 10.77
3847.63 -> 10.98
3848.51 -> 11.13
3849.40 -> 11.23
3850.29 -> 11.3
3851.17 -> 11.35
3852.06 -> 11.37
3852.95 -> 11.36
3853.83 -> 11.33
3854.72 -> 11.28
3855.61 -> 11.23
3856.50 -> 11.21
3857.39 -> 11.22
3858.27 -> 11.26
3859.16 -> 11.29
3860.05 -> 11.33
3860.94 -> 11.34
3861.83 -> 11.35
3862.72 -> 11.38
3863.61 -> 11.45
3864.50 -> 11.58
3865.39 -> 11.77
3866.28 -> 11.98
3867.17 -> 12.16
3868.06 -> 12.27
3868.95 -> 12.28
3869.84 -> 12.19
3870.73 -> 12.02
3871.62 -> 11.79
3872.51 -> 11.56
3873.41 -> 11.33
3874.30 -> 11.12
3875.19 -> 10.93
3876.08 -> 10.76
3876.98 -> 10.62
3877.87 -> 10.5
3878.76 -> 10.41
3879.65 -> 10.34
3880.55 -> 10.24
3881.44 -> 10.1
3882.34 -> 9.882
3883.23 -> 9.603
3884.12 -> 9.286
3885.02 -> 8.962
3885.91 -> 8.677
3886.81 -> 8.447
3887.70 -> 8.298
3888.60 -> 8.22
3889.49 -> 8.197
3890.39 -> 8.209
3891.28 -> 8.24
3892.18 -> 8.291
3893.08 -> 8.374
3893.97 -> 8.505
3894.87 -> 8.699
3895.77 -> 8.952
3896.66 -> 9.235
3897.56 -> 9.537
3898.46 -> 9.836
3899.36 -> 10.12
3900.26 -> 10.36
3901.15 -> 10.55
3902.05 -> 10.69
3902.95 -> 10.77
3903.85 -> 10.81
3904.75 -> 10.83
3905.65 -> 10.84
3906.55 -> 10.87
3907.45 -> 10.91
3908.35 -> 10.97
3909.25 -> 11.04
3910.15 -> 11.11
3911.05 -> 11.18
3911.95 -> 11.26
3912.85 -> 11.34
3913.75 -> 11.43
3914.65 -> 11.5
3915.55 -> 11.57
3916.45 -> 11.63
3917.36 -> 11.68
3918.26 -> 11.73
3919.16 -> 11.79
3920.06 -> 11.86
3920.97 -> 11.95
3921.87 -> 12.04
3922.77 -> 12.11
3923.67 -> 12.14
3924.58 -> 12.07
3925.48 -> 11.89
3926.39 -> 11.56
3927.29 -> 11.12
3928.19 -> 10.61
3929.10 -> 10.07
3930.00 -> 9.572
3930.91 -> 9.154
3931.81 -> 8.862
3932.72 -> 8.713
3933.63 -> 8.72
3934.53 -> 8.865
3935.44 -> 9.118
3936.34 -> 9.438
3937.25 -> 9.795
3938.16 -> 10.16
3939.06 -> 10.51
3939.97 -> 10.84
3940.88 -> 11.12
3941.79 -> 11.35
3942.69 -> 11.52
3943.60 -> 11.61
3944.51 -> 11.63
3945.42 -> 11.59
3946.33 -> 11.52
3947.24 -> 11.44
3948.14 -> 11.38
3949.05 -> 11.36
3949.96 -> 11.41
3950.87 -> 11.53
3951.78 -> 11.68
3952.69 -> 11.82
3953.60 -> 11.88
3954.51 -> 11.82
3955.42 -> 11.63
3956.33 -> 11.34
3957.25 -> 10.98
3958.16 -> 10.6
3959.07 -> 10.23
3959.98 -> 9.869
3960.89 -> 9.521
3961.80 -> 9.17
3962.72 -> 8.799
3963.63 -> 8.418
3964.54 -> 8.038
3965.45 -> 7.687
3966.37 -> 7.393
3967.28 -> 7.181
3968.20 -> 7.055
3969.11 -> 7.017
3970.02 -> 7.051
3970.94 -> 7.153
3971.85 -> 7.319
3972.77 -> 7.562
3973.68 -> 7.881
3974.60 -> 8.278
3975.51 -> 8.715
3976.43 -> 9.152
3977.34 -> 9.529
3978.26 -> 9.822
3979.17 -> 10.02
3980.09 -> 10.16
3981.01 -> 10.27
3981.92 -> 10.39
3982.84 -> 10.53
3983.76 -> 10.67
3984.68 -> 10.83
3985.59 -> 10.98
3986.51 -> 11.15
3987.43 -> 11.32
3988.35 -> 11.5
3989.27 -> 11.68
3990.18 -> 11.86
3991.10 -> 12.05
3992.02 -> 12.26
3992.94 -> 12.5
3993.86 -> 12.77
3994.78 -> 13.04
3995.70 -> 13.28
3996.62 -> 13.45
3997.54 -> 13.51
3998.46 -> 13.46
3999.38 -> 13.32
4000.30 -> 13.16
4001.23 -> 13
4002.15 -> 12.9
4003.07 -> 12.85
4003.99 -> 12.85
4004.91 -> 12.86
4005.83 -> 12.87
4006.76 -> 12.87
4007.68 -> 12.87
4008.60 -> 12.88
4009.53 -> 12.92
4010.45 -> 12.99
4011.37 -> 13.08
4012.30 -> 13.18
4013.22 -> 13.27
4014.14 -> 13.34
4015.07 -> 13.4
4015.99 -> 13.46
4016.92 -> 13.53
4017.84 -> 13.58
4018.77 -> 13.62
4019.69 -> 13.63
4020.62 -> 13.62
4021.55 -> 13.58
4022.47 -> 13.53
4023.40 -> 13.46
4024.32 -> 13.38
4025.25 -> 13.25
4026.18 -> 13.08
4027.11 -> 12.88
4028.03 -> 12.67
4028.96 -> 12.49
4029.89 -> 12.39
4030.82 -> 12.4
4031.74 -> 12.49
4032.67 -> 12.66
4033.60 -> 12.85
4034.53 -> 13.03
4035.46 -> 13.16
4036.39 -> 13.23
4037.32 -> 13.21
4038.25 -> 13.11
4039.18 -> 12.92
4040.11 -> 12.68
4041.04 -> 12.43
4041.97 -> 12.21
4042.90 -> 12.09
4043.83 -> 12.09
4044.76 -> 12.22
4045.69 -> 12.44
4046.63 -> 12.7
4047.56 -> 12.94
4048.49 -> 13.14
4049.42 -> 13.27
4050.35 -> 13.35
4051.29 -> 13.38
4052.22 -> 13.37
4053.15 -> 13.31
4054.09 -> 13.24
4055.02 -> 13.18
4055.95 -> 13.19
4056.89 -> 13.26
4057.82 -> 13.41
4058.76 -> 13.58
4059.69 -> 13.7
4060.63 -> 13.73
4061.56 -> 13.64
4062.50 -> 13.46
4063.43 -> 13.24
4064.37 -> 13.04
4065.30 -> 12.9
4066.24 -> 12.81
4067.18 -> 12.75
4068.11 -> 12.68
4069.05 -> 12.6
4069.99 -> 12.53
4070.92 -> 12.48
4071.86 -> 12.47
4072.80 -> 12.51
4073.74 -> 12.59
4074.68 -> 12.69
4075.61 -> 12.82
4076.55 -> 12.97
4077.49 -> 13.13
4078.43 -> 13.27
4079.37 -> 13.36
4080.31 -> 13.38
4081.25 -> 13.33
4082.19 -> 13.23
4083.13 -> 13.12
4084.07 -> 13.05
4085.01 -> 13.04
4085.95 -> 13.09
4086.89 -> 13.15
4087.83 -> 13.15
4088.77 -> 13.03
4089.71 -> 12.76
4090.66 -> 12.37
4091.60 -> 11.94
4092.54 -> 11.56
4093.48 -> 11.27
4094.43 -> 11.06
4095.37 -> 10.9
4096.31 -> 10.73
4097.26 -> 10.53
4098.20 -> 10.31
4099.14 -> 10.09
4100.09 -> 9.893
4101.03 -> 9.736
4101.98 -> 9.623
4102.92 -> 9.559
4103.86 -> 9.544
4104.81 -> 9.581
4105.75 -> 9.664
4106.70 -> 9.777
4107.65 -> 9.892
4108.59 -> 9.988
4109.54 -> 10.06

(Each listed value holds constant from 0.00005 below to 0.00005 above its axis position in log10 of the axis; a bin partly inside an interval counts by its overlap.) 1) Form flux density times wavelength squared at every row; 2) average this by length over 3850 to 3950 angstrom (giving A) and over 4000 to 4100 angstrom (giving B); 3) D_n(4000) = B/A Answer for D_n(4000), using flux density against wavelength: 1.30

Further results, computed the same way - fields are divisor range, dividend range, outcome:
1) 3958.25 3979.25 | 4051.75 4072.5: 1.64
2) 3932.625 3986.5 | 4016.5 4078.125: 1.37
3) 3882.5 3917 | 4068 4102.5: 1.34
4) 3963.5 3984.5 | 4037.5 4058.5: 1.56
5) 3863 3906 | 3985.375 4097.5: 1.36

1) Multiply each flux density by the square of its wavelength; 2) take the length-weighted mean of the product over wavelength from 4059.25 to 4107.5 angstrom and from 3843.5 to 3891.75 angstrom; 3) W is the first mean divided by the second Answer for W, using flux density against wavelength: 1.26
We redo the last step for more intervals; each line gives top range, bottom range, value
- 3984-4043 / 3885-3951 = 1.29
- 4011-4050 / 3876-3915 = 1.40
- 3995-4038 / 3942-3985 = 1.37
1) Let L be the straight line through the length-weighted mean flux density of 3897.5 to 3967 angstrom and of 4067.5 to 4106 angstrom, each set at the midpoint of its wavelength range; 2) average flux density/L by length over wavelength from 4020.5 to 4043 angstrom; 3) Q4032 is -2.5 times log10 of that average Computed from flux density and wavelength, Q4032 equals -0.13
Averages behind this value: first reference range 10.7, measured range 12.9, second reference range 11.9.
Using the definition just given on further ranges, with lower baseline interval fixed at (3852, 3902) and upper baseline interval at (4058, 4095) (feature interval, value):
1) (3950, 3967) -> 0.13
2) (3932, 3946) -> 0.09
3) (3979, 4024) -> -0.05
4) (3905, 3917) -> -0.04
